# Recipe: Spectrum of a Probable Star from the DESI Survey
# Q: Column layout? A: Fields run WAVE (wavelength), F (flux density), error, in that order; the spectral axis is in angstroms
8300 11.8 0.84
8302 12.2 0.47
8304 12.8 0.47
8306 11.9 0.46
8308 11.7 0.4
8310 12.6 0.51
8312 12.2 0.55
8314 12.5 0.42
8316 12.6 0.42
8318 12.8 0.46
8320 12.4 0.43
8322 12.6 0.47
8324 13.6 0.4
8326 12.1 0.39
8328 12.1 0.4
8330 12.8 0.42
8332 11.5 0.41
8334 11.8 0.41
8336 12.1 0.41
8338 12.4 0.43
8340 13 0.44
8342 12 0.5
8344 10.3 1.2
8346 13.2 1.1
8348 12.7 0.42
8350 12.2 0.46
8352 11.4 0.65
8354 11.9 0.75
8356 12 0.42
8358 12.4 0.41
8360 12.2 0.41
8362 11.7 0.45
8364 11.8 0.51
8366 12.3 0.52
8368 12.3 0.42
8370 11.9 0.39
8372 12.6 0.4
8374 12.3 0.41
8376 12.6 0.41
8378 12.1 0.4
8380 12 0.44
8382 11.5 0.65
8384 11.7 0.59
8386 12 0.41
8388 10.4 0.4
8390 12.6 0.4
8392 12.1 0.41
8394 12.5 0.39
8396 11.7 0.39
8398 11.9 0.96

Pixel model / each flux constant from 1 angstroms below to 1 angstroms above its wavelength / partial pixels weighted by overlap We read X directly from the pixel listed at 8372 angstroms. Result 12.6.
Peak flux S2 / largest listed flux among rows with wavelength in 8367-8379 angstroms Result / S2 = 12.6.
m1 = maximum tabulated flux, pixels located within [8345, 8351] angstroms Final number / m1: 13.2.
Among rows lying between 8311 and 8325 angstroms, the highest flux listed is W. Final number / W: 13.6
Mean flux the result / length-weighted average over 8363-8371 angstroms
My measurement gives 12.1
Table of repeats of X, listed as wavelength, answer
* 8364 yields 11.8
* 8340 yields 13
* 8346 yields 13.2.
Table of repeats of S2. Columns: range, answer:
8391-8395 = 12.5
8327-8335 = 12.8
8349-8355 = 12.2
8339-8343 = 13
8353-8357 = 12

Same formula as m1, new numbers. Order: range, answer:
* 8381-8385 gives 11.7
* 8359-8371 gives 12.3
